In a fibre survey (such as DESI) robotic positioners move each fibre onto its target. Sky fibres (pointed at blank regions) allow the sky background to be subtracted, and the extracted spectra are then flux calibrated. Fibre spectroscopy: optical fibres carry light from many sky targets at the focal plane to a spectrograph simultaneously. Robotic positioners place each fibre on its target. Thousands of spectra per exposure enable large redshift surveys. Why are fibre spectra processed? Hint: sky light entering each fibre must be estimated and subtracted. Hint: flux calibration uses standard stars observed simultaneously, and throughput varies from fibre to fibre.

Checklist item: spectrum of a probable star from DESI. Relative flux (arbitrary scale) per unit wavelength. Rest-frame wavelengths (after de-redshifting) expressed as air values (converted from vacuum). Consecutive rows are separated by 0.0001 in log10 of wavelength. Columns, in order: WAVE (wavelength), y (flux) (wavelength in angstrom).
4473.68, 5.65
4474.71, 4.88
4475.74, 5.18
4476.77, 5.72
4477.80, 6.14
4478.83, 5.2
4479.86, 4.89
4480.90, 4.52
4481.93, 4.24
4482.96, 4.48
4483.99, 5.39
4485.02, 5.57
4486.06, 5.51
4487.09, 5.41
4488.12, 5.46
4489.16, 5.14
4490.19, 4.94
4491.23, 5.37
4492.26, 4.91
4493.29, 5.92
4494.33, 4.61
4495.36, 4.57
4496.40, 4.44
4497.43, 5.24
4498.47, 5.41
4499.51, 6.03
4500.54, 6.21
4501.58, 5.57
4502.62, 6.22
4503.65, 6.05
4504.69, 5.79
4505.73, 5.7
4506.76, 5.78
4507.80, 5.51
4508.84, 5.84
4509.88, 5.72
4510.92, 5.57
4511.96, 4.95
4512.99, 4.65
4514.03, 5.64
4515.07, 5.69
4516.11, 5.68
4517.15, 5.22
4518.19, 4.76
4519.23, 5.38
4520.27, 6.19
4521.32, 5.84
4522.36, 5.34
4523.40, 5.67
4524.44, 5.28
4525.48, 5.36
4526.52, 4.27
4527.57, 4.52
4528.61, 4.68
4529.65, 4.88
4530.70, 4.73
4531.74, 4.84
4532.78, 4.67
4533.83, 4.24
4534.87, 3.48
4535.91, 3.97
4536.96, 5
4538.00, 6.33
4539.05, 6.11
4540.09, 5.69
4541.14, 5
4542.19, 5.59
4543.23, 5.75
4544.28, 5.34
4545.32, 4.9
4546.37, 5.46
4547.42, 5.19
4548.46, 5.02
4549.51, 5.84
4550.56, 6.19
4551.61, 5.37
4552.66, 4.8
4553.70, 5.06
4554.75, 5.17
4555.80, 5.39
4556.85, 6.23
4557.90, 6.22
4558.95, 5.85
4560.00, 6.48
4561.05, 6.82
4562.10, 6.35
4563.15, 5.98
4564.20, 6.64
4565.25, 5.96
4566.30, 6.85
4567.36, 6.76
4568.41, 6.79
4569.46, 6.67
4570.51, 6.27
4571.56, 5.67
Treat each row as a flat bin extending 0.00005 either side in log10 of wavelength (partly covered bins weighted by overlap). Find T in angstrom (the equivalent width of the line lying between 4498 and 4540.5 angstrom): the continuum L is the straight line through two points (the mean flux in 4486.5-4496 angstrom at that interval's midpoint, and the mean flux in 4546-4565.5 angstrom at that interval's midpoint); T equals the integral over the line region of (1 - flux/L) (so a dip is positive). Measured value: 0.7 angstrom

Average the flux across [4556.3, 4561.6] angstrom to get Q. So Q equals 6.31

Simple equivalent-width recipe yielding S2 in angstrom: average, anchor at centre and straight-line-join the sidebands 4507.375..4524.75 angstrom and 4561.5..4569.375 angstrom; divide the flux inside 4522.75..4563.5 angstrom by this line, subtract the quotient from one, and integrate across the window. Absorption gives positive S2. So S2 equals 4.8 angstrom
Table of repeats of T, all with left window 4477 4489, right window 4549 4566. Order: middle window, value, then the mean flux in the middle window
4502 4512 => -0.62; 5.75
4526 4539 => 2.24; 4.69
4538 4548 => 0.48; 5.49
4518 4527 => 0.31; 5.37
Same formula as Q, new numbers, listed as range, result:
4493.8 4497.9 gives 4.71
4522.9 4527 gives 5.16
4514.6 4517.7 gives 5.52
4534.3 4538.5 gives 4.69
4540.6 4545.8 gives 5.32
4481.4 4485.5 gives 4.92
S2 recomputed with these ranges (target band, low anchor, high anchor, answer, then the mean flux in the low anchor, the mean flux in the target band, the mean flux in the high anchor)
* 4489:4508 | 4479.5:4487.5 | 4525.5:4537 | -2.4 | 5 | 5.45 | 4.5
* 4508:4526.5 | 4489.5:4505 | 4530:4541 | -1.0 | 5.41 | 5.43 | 4.91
